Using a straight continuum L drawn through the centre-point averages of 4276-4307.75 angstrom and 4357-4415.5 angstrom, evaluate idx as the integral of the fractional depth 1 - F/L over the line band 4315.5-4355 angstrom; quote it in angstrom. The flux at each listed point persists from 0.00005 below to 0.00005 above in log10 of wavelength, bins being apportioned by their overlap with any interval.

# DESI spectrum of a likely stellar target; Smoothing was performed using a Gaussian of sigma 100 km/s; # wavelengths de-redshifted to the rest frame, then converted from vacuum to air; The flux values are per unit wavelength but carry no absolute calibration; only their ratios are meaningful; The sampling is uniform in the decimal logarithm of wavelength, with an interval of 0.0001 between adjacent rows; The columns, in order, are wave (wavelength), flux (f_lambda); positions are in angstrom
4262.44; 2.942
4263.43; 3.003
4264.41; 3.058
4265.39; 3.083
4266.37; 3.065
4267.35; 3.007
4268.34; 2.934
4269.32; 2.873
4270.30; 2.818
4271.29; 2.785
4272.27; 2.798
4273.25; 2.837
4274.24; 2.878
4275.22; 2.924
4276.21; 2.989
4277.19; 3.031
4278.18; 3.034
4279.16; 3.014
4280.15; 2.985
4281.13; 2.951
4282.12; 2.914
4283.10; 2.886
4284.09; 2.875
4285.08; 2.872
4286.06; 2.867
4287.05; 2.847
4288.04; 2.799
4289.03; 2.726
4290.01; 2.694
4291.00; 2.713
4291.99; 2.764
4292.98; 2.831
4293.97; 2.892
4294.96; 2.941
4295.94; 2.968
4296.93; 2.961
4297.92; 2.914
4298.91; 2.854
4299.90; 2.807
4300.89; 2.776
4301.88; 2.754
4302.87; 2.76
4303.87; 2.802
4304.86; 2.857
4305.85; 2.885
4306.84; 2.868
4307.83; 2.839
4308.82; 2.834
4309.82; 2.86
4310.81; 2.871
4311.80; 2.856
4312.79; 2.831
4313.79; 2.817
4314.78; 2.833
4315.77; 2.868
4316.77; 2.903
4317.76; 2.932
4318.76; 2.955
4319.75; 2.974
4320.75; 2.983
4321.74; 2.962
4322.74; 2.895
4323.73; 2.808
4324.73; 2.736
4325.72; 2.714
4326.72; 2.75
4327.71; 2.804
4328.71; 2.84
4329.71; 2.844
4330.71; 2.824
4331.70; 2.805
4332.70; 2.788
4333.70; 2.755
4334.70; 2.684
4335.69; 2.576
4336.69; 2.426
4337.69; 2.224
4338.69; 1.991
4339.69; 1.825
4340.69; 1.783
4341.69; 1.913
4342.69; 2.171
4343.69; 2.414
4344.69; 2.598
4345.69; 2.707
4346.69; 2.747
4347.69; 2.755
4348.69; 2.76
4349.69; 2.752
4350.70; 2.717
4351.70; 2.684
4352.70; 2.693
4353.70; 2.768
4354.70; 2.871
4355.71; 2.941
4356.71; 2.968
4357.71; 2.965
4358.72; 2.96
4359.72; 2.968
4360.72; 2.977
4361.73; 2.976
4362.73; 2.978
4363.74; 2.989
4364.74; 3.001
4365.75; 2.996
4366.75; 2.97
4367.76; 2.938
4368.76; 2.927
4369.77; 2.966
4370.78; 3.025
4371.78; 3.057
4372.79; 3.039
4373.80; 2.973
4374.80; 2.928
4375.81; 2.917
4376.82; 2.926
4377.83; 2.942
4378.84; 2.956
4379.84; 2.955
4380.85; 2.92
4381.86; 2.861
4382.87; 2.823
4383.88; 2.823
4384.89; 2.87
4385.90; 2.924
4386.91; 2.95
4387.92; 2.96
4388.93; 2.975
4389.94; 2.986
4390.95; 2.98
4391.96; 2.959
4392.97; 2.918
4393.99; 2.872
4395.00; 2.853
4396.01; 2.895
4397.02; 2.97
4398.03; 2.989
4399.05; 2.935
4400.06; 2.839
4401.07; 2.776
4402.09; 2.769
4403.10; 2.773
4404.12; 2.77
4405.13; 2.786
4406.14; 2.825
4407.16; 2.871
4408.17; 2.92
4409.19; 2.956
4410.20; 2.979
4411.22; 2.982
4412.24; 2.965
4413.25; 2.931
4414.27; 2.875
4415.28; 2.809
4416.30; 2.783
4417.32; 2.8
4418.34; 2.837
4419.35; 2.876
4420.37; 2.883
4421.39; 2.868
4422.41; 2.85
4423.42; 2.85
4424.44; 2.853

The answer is 3.3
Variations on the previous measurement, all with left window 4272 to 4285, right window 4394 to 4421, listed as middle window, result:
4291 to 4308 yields 0.4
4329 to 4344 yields 2.6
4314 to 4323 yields 0.0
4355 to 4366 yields -0.3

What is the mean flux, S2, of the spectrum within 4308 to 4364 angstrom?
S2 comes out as 2.73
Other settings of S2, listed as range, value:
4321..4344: 2.55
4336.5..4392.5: 2.79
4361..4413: 2.92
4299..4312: 2.83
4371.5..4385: 2.93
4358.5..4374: 2.98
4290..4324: 2.86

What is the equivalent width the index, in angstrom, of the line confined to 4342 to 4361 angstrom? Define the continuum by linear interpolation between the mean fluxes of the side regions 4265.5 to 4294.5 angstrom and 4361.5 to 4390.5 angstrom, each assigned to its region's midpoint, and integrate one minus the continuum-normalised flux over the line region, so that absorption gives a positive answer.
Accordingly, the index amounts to 1.2 angstrom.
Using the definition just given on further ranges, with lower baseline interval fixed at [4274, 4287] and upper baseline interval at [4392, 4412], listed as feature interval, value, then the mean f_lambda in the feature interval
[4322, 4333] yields 0.4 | 2.8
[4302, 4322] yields 0.4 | 2.87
